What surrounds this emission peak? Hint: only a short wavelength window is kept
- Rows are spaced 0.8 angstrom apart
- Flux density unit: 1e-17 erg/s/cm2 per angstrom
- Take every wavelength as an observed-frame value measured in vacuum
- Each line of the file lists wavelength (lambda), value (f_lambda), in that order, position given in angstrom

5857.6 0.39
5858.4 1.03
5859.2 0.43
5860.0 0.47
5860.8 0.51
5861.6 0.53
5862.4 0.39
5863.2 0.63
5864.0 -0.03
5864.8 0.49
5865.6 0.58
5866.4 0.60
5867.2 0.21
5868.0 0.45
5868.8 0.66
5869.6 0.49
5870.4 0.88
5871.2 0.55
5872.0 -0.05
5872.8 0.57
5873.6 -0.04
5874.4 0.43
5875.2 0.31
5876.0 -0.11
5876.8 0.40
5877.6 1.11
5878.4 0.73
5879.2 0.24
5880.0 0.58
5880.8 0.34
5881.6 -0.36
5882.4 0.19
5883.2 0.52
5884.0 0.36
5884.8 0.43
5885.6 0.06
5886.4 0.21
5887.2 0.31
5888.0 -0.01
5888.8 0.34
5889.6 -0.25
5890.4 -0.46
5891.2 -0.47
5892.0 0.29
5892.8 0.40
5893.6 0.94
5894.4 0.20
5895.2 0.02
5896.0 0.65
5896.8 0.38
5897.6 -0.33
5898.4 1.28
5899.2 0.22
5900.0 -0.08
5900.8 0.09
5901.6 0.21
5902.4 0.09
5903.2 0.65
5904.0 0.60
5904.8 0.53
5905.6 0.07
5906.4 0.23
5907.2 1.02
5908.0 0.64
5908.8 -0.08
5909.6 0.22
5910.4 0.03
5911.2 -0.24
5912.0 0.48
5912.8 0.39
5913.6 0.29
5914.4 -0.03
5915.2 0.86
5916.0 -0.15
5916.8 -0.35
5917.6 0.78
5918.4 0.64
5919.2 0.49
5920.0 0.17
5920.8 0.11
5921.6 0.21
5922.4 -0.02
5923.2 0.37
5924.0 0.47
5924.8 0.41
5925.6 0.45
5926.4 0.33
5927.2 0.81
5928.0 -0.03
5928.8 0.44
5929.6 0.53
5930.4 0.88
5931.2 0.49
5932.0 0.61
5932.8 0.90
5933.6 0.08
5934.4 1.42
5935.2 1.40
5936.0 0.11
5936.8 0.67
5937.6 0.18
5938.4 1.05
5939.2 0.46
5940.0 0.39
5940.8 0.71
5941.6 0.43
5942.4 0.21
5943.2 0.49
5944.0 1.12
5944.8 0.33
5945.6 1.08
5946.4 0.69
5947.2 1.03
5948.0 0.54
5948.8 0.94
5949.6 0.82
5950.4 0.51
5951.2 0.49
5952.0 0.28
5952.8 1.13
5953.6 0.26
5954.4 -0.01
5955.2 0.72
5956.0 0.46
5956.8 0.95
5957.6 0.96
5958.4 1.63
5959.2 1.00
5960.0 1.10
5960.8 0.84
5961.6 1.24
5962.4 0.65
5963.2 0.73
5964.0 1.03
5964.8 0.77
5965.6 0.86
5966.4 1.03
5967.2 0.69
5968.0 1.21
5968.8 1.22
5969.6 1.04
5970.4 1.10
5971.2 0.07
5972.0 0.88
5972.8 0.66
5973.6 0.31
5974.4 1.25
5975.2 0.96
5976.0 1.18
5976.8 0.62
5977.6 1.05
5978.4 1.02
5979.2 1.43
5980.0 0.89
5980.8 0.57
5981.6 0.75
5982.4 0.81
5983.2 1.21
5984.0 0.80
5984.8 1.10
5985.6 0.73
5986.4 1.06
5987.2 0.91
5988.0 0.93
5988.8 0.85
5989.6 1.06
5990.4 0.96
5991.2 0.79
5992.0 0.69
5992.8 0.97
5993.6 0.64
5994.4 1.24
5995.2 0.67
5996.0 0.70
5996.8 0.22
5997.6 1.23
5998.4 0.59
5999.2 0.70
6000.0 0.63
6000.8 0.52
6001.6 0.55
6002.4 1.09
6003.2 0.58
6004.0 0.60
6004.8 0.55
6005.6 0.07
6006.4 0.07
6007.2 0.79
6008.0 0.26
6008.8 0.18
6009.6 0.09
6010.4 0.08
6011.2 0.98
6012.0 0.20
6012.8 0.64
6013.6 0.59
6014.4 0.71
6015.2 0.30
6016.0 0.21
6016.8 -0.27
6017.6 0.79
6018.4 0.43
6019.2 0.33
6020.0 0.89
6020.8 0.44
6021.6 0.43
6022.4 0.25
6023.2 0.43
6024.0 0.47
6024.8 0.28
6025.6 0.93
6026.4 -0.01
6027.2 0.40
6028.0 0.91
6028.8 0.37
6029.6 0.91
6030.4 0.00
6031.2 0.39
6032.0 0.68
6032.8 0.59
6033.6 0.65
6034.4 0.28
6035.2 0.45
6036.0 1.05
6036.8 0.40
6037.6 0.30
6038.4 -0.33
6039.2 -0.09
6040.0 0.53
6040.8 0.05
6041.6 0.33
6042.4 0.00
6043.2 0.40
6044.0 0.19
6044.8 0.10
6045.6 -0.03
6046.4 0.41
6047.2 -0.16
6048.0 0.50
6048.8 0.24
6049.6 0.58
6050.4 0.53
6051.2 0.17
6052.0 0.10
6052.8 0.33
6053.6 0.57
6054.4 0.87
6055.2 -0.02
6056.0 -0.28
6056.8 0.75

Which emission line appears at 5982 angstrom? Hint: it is Mg II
